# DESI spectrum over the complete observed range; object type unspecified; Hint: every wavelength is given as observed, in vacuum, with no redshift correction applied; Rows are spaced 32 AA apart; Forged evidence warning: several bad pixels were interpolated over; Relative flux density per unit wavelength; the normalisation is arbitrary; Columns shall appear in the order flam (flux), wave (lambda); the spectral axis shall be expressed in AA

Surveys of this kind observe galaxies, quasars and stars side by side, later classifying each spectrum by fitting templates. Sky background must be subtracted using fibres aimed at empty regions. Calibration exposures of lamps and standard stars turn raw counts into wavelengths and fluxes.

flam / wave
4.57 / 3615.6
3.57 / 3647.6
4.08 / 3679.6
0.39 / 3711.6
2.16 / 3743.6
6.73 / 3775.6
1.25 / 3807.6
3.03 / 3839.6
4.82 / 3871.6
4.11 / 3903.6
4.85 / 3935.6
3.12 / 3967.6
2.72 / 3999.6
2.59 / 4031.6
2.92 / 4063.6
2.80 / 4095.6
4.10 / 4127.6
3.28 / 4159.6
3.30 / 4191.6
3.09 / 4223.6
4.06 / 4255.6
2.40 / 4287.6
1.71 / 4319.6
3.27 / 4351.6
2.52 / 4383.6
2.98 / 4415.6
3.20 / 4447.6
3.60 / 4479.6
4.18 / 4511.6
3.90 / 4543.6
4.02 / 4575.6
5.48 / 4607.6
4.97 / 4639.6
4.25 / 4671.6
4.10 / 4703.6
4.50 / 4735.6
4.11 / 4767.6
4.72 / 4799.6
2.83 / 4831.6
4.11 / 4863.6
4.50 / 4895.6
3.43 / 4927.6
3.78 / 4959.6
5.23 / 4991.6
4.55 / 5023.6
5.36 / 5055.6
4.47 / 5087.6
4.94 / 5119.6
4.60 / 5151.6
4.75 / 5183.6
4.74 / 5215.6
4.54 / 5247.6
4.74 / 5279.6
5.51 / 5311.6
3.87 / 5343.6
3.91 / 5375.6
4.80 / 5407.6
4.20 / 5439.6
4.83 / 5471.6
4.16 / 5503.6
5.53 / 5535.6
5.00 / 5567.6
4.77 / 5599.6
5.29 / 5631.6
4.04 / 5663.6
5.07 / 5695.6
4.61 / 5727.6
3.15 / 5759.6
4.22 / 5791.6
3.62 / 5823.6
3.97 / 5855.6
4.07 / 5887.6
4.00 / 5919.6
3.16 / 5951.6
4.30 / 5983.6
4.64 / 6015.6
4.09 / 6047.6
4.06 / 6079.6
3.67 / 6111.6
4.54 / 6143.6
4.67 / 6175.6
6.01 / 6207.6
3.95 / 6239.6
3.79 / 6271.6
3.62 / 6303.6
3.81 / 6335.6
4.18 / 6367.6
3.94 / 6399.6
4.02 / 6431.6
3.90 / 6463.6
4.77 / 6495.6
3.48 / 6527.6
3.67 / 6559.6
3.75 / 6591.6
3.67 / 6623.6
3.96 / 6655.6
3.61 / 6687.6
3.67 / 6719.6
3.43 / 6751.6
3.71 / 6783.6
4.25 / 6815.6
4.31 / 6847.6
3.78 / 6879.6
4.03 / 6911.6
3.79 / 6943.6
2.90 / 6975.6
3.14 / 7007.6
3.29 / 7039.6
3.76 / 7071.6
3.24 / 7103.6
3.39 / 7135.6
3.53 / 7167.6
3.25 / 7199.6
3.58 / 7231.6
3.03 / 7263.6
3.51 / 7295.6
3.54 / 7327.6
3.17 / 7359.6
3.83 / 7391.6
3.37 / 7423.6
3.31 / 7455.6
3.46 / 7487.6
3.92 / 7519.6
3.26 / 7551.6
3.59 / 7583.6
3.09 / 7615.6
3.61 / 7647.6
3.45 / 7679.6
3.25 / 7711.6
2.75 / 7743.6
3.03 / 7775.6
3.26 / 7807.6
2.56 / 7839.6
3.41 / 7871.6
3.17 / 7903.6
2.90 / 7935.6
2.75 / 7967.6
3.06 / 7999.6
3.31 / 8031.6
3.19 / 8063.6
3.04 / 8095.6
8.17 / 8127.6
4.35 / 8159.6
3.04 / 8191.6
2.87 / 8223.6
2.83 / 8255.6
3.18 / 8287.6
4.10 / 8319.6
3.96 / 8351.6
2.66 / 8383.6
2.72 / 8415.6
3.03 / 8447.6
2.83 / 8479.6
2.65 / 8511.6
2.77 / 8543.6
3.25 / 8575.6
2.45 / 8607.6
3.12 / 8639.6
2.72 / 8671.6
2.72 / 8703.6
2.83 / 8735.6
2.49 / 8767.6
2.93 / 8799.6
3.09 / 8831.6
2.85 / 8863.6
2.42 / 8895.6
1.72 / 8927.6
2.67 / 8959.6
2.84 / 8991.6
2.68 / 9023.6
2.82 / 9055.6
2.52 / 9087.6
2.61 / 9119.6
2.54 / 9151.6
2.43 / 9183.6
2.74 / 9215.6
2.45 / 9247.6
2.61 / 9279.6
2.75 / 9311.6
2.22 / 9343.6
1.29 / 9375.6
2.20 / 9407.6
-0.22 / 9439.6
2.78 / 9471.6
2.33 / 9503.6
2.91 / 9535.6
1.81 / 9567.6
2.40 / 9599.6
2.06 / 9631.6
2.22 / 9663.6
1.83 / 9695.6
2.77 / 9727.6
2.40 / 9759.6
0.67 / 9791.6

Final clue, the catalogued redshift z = 0.24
